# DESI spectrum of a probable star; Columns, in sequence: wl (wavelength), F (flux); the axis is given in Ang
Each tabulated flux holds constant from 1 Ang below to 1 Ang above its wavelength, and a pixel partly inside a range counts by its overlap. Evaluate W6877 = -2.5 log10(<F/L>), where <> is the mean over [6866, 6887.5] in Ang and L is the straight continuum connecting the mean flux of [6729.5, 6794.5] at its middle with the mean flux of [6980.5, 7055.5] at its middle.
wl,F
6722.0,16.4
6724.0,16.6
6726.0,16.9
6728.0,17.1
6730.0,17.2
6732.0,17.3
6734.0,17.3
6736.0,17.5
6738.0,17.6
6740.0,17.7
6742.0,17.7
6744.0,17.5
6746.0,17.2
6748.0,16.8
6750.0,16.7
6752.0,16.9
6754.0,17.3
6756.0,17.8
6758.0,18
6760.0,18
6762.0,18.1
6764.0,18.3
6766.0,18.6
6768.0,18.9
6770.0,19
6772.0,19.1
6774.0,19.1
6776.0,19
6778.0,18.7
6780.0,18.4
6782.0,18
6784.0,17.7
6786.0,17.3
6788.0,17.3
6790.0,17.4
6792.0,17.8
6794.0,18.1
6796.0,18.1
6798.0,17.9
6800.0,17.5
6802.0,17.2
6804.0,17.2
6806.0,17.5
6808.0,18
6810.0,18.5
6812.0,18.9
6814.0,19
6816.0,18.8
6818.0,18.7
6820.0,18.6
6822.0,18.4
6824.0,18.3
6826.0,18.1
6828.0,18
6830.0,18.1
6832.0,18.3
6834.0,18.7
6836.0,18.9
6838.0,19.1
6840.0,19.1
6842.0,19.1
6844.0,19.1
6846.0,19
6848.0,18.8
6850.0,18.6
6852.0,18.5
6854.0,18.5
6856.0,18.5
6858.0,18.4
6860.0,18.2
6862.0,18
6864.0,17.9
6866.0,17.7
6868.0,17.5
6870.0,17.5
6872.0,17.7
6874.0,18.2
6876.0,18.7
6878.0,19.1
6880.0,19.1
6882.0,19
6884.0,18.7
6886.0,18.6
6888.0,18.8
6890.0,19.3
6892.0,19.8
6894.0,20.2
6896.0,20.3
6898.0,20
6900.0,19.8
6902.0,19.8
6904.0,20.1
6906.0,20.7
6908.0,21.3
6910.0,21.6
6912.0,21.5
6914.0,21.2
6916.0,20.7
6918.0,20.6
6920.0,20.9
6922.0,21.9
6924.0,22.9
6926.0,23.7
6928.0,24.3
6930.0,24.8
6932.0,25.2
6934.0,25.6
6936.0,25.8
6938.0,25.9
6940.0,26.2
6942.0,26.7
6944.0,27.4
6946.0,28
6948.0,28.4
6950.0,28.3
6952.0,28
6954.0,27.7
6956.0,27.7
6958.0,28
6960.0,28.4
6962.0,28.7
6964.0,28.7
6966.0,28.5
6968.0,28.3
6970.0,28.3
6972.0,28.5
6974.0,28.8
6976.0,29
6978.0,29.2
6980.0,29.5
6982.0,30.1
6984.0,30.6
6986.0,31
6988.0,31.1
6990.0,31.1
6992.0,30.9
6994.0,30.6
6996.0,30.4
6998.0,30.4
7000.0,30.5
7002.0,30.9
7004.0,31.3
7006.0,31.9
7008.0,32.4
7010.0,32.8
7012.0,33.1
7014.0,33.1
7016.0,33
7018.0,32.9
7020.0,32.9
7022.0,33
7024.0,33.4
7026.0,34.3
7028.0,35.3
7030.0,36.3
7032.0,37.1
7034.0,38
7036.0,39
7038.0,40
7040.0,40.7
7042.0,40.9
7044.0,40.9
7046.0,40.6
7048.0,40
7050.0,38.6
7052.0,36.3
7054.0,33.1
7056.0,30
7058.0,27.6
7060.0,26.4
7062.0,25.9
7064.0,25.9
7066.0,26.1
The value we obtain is 0.34 mag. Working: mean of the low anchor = 17.9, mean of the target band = 18.4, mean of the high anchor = 34.2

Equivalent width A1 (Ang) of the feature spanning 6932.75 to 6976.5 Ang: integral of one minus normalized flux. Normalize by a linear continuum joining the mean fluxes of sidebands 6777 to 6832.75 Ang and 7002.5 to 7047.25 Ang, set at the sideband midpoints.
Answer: 3.3 Ang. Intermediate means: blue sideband 18.1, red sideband 35.6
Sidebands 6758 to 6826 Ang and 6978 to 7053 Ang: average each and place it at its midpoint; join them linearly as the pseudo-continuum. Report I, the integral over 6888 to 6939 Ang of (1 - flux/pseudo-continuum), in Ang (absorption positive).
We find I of 9.59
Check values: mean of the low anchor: 18.2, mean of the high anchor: 34.1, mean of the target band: 21.9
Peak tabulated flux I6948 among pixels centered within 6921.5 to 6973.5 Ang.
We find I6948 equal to 28.7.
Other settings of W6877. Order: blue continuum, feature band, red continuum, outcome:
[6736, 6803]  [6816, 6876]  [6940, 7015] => 0.20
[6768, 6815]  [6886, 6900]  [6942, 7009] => 0.23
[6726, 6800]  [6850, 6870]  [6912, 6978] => 0.22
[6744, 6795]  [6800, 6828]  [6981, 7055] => 0.15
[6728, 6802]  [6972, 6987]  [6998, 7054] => 0.09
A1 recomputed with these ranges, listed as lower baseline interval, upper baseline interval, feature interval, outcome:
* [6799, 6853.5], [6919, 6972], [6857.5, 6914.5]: 8.2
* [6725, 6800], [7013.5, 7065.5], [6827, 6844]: 2.7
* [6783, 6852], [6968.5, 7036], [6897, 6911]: 2.4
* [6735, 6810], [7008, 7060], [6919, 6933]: 2.4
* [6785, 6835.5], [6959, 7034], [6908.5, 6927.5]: 3.0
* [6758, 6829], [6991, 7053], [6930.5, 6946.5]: 1.4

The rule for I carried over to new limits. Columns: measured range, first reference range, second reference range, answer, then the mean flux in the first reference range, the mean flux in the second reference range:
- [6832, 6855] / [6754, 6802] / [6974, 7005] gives 3.2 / 18.1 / 30.4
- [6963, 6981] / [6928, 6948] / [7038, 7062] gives 0.2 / 26.2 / 35.7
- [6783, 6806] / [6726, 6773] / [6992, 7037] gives 3.1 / 17.7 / 33.2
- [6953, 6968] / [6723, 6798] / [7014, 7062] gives 1.1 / 17.8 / 35.4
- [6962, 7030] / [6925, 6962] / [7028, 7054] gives 4.1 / 26.7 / 38.7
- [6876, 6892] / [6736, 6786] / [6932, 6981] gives 3.4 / 18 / 27.8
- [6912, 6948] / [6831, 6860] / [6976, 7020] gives 2.1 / 18.7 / 31.3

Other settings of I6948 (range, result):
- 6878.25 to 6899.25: 20.3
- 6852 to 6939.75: 25.9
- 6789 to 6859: 19.1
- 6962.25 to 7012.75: 33.1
